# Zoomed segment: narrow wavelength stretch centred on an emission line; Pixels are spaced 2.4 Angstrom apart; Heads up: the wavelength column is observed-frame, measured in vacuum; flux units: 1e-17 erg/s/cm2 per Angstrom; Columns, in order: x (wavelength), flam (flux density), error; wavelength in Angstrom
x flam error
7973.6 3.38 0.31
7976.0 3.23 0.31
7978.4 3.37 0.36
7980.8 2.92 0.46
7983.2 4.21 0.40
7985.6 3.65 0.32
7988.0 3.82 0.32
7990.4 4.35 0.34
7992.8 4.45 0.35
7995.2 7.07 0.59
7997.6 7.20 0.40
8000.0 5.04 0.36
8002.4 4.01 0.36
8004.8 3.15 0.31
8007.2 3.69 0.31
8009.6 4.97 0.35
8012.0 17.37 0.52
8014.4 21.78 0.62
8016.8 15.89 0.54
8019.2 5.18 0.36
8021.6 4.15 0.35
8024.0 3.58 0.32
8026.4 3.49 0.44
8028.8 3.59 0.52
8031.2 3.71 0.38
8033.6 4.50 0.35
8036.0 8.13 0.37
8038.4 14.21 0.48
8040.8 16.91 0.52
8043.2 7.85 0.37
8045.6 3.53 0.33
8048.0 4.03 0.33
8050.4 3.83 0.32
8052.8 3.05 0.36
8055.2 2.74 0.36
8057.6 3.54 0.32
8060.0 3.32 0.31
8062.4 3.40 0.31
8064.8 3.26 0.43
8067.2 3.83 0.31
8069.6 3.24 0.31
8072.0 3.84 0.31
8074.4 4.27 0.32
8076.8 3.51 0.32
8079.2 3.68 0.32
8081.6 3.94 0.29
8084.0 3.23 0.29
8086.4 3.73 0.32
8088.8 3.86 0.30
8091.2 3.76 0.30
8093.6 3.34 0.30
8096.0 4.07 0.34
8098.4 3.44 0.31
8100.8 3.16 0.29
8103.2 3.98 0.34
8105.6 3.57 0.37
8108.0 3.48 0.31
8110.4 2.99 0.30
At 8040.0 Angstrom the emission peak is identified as [N II]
